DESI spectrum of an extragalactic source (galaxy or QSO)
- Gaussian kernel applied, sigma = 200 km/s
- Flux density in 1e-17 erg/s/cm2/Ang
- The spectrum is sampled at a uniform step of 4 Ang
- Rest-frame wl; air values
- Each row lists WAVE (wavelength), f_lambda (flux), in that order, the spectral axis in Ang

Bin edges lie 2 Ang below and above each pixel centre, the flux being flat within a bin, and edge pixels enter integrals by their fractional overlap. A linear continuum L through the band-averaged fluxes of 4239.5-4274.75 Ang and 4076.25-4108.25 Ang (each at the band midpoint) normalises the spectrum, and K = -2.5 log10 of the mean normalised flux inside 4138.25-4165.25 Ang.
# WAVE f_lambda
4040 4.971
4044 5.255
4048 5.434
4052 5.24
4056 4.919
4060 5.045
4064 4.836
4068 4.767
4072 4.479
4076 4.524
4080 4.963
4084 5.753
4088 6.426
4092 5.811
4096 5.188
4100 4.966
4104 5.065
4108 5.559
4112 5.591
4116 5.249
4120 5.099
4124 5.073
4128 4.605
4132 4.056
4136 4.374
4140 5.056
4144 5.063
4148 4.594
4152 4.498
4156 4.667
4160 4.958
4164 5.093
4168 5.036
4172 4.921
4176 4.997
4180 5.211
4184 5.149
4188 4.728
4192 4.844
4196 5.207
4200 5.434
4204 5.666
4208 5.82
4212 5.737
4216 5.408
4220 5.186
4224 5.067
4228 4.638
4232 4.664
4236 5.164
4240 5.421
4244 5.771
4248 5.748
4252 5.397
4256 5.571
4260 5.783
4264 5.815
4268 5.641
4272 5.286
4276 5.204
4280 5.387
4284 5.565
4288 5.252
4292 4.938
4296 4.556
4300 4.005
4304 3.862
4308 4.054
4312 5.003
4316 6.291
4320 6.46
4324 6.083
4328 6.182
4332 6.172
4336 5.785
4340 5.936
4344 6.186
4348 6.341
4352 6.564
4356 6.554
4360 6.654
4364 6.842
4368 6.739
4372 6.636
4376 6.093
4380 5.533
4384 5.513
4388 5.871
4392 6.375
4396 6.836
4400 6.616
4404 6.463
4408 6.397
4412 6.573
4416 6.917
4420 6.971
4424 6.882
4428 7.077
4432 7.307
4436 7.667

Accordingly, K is 0.14 mag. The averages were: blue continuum 5.41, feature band 4.84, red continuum 5.6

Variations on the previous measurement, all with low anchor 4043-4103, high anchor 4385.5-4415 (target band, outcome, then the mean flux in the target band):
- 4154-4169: 0.122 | 4.93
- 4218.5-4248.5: 0.122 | 5.18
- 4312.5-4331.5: -0.001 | 6.15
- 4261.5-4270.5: 0.040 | 5.71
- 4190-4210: 0.054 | 5.39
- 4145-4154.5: 0.186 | 4.61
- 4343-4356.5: -0.028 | 6.41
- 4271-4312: 0.244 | 4.81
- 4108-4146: 0.092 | 4.94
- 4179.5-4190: 0.123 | 5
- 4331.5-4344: 0.041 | 5.97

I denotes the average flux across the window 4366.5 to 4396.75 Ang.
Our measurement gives 6.16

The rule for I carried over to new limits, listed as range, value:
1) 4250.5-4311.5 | 5.08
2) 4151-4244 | 5.13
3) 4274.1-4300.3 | 5.05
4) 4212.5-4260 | 5.31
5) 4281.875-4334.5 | 5.27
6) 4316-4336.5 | 6.18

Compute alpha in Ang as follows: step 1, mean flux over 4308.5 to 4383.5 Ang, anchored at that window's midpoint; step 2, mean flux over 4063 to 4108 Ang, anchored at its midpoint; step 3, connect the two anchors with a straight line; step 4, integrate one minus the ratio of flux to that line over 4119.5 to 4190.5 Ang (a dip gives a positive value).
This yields 8.0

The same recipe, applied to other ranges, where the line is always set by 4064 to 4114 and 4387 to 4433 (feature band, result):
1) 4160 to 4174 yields 1.5 Ang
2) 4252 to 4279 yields 2.3 Ang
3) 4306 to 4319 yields 2.2 Ang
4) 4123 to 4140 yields 2.7 Ang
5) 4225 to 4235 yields 1.9 Ang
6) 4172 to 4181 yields 0.9 Ang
